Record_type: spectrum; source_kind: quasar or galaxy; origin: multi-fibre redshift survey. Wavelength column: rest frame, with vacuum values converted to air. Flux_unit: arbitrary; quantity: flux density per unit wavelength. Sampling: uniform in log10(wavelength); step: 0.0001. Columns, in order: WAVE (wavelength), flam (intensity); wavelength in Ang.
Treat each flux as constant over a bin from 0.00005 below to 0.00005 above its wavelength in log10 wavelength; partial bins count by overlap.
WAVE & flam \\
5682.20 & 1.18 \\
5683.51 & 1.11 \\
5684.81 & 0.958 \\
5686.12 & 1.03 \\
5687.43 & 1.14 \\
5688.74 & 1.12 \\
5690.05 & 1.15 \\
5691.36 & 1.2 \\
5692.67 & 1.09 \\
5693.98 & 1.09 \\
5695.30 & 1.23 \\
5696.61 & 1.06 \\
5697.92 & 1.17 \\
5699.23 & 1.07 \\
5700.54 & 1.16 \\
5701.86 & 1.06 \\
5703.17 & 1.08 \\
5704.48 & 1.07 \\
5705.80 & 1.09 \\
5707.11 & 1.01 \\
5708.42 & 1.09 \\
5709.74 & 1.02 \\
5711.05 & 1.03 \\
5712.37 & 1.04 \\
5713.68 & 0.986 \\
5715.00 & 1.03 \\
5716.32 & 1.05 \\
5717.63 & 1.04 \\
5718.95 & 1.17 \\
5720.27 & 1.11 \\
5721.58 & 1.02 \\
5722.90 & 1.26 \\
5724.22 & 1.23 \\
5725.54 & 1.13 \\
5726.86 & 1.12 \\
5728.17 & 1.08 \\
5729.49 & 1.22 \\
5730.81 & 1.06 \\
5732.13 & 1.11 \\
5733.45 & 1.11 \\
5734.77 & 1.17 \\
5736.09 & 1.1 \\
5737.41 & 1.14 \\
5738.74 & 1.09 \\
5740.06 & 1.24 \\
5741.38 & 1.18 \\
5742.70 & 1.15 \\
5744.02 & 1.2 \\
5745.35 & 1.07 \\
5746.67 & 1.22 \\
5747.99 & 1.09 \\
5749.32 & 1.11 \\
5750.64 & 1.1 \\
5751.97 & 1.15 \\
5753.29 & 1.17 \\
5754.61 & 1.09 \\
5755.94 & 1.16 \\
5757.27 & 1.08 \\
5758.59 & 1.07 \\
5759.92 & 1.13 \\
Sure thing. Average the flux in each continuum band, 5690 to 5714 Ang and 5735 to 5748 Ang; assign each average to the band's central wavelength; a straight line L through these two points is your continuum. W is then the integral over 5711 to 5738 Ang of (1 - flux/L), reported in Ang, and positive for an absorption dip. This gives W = 0.4 Ang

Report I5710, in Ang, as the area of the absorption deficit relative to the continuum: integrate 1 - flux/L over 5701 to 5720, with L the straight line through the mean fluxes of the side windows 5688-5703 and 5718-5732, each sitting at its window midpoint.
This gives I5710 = 1.2 Ang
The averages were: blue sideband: 1.13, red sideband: 1.14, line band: 1.06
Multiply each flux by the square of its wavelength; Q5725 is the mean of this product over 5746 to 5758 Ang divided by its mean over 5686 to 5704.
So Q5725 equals 1.03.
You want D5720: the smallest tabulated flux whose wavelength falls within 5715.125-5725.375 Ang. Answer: 1.02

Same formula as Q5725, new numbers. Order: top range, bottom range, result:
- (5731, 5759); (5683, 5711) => 1.05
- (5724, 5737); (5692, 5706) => 1.03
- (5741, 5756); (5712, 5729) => 1.05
